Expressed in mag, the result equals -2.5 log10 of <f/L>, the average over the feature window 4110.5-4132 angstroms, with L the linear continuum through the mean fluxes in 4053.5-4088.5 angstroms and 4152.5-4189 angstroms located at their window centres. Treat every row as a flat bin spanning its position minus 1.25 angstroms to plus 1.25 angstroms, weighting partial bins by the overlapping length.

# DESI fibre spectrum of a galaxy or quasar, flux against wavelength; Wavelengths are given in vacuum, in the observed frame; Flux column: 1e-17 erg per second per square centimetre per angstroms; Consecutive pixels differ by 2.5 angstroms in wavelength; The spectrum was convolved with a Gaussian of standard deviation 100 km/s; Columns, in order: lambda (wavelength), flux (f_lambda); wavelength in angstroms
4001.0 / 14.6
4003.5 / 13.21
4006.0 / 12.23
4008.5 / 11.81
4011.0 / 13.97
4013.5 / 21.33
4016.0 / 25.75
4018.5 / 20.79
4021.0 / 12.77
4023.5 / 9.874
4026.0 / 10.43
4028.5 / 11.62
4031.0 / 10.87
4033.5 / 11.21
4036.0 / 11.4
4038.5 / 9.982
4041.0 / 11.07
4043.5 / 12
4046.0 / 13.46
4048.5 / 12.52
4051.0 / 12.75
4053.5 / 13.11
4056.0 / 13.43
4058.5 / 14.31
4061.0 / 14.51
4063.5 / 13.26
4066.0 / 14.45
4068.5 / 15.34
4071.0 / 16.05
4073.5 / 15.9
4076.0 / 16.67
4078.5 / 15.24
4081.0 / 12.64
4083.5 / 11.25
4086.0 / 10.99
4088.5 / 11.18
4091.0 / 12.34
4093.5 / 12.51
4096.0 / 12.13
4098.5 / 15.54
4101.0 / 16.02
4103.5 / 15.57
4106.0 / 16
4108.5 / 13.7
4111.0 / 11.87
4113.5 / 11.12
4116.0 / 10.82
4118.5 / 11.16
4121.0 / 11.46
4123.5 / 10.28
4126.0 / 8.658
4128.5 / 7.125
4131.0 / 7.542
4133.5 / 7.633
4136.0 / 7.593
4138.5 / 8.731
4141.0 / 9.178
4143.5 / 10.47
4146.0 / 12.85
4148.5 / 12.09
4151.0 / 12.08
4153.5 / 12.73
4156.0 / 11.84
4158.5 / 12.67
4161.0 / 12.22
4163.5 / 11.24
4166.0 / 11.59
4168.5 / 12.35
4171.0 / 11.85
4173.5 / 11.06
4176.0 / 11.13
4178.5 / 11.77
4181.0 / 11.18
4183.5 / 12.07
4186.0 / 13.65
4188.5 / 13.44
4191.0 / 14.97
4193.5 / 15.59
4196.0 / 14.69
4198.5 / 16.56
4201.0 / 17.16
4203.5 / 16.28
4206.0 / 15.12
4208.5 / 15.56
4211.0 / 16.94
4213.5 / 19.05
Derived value 0.29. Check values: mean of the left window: 14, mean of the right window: 12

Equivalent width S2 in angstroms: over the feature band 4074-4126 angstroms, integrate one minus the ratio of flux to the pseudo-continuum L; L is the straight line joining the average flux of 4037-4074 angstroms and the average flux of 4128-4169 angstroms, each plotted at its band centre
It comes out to -3.33 angstroms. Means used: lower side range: 13.4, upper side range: 10.6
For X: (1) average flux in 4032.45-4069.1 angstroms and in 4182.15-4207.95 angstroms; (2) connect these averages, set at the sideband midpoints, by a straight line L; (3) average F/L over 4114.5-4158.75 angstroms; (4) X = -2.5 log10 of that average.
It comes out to 0.35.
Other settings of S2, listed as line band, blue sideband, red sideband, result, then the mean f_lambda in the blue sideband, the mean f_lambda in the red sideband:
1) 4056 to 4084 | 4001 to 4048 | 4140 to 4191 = -3.2 angstroms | 13.6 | 12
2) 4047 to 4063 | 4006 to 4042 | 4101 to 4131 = -0.5 angstroms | 13.7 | 11.6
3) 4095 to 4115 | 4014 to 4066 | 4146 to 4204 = -1.2 angstroms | 13.4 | 13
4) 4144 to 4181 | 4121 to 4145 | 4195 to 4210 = -0.7 angstroms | 8.77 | 15.9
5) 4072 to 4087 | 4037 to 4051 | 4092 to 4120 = -1.4 angstroms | 11.9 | 13.3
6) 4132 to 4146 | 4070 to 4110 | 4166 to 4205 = 4.8 angstroms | 14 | 13.5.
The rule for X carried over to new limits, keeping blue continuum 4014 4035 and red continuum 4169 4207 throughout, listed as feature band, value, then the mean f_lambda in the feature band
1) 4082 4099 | 0.16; 12.1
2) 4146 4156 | 0.13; 12.3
